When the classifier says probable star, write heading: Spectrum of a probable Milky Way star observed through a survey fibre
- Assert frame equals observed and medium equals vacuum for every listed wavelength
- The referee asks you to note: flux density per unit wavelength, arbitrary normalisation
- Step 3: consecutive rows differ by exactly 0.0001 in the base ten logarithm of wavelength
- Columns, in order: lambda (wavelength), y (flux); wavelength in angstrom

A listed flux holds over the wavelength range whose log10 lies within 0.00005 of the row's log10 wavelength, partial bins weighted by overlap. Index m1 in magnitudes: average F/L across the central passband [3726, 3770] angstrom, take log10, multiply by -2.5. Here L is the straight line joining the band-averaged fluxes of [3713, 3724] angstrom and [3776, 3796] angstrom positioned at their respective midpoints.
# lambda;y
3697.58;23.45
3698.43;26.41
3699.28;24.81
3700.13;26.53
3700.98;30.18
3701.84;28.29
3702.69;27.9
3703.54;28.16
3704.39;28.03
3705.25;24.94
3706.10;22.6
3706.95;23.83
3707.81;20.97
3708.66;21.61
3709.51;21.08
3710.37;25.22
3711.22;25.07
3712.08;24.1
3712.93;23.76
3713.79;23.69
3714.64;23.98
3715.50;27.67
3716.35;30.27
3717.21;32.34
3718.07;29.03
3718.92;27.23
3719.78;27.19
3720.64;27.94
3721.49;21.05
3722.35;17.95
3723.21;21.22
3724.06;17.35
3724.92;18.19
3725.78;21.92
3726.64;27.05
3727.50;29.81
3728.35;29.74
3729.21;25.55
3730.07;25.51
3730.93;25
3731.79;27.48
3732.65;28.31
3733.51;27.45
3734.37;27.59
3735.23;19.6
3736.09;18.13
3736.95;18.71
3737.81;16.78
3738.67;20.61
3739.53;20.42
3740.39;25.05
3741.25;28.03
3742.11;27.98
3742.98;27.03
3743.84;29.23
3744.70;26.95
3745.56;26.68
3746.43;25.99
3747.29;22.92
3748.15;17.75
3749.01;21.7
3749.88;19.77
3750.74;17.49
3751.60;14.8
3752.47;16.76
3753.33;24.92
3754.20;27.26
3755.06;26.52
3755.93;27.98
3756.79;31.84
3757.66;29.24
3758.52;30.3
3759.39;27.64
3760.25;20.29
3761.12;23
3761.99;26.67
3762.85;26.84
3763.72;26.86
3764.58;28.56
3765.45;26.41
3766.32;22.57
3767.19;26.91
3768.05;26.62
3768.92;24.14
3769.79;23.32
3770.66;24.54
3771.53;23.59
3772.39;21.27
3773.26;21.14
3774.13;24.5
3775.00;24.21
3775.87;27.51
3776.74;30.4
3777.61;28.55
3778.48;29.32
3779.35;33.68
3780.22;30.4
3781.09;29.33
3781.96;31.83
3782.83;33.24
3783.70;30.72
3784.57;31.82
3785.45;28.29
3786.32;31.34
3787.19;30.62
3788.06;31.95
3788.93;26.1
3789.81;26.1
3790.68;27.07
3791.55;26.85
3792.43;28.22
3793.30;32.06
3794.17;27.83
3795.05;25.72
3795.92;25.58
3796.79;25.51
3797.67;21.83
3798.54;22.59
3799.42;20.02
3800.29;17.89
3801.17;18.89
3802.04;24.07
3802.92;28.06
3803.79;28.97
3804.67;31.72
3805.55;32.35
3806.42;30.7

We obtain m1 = 0.101 mag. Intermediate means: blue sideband 25.4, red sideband 29.5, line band 24.8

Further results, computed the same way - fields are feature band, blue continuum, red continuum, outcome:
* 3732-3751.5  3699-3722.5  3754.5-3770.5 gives 0.124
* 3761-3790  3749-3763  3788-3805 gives -0.103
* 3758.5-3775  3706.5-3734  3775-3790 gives 0.155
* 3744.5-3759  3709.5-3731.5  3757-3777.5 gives 0.062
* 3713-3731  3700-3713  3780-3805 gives 0.015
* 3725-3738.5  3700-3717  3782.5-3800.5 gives 0.071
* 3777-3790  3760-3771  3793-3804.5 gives -0.213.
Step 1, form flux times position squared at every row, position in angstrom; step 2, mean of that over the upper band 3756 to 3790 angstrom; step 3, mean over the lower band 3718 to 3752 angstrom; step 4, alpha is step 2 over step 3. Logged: 1.19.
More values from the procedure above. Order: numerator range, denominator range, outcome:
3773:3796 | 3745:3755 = 1.35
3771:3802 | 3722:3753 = 1.20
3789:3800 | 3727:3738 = 1.07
